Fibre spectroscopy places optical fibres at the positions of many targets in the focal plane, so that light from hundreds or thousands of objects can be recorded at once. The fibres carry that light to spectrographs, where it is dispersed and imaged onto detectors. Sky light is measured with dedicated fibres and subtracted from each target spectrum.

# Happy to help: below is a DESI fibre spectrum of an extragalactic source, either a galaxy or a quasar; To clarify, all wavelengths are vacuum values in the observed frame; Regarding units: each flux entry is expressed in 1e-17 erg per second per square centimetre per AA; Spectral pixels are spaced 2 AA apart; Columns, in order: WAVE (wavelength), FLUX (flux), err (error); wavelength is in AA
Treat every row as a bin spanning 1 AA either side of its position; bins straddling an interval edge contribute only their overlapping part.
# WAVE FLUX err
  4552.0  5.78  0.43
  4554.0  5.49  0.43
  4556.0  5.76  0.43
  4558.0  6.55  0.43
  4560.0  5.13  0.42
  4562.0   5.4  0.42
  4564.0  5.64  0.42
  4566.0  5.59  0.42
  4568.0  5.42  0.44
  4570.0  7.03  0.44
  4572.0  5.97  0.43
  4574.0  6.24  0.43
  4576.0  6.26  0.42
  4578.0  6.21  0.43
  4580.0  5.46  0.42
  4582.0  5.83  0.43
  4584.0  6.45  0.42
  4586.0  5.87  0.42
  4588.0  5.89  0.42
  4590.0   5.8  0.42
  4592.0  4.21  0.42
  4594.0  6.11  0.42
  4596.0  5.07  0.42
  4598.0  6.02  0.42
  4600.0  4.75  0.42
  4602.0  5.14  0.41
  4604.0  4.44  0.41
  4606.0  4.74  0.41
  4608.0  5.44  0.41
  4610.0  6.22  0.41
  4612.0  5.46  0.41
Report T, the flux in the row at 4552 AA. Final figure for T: 5.78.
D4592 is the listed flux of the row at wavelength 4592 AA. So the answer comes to 4.21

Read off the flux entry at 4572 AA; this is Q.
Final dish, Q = 5.97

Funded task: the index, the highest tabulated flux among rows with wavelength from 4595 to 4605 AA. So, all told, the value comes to 6.02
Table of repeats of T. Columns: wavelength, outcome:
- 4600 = 4.75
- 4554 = 5.49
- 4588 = 5.89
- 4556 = 5.76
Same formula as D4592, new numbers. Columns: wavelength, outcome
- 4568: 5.42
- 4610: 6.22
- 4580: 5.46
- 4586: 5.87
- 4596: 5.07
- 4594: 6.11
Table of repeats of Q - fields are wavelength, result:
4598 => 6.02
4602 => 5.14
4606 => 4.74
